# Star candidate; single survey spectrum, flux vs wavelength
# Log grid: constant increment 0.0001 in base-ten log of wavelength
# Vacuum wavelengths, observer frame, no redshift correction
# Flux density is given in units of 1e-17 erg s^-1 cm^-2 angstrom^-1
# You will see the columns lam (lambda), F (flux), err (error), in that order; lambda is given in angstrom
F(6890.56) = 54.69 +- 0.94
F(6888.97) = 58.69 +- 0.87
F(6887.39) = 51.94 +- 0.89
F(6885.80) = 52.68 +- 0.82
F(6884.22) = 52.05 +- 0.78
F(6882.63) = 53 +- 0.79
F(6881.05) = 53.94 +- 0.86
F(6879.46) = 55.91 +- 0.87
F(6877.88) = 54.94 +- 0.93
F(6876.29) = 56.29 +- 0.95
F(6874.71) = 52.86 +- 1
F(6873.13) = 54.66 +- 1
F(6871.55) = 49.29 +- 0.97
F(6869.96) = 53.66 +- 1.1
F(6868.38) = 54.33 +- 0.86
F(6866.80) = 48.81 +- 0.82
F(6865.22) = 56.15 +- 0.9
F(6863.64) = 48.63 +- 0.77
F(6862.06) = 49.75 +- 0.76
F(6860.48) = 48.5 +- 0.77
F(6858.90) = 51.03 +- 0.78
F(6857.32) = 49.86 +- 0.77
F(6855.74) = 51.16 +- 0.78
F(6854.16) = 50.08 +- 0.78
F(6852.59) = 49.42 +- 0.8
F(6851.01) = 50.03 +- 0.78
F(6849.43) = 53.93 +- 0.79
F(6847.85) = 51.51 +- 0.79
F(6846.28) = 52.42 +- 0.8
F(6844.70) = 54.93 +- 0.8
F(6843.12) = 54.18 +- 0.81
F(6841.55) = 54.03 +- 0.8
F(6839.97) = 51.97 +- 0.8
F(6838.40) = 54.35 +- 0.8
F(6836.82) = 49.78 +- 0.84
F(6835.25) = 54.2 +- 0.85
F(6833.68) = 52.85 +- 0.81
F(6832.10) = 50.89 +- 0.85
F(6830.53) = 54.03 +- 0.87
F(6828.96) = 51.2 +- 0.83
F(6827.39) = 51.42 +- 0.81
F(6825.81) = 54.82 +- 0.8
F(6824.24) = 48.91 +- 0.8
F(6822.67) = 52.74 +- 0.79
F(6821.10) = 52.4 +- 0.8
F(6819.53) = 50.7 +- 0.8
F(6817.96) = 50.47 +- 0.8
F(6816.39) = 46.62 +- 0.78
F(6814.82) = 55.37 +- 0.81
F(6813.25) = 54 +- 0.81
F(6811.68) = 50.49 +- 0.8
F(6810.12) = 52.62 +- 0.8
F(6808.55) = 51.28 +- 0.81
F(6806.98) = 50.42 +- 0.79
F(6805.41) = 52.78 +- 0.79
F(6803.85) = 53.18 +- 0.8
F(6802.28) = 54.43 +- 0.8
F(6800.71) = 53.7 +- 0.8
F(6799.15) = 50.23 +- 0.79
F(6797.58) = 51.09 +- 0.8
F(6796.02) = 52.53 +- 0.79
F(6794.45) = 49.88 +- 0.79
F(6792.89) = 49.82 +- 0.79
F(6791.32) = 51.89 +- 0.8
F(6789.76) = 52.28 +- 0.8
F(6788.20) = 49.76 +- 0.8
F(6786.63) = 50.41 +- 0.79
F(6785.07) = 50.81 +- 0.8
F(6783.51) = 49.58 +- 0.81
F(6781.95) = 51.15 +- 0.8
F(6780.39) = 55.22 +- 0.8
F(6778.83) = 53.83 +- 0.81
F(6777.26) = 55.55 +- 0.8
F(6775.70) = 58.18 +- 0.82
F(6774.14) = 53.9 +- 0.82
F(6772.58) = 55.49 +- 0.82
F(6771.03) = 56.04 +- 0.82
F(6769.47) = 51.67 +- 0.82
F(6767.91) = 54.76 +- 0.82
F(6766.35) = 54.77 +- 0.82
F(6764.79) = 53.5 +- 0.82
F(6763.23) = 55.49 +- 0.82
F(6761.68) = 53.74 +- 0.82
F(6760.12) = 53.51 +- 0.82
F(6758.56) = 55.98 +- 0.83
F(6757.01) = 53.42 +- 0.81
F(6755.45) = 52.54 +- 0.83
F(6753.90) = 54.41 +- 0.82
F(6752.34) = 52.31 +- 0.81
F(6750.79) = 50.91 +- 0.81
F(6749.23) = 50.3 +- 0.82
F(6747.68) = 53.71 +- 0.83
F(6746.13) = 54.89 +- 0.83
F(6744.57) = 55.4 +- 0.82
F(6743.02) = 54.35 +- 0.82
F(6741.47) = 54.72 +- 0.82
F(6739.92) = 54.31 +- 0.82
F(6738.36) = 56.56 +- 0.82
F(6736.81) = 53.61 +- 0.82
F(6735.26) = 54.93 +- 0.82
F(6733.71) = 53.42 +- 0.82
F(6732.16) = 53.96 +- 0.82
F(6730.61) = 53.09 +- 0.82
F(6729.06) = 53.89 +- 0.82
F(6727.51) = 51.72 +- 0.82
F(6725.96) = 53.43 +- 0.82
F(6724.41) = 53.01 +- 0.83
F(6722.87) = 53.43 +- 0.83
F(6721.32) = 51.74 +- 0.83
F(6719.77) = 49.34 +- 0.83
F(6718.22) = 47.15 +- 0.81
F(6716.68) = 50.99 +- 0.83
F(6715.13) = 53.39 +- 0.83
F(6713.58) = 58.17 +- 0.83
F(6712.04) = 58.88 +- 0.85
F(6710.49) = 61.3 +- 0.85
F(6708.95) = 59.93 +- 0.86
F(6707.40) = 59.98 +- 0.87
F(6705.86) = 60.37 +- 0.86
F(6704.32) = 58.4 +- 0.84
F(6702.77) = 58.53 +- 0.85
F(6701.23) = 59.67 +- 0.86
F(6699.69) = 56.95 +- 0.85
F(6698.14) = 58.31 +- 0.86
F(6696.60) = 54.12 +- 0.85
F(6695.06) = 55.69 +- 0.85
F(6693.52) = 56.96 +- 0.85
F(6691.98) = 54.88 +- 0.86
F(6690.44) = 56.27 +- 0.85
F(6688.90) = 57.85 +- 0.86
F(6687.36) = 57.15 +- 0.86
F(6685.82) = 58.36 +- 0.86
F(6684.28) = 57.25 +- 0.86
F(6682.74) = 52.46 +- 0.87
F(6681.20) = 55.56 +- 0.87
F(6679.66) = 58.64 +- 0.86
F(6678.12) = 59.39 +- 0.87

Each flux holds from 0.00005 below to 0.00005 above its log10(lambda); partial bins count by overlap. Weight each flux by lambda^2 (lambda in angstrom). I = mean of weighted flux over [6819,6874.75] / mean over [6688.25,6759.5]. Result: 0.98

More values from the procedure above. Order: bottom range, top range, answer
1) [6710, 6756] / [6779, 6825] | 0.98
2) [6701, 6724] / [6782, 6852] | 0.96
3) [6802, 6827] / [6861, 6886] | 1.04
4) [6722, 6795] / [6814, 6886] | 1.00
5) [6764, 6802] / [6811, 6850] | 1.01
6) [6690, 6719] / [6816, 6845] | 0.95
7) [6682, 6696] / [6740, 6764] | 0.97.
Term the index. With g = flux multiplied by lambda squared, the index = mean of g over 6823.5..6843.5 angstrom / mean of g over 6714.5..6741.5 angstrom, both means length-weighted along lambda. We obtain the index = 1.0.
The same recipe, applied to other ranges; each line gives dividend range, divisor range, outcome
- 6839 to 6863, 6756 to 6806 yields 0.99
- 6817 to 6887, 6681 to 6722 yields 0.97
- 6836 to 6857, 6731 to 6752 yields 1.00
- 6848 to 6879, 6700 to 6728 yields 0.97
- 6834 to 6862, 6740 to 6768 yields 0.99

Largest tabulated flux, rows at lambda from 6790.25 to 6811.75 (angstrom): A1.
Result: 54.43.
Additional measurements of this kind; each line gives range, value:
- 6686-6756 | 61.3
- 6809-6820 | 55.37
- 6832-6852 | 54.93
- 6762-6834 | 58.18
